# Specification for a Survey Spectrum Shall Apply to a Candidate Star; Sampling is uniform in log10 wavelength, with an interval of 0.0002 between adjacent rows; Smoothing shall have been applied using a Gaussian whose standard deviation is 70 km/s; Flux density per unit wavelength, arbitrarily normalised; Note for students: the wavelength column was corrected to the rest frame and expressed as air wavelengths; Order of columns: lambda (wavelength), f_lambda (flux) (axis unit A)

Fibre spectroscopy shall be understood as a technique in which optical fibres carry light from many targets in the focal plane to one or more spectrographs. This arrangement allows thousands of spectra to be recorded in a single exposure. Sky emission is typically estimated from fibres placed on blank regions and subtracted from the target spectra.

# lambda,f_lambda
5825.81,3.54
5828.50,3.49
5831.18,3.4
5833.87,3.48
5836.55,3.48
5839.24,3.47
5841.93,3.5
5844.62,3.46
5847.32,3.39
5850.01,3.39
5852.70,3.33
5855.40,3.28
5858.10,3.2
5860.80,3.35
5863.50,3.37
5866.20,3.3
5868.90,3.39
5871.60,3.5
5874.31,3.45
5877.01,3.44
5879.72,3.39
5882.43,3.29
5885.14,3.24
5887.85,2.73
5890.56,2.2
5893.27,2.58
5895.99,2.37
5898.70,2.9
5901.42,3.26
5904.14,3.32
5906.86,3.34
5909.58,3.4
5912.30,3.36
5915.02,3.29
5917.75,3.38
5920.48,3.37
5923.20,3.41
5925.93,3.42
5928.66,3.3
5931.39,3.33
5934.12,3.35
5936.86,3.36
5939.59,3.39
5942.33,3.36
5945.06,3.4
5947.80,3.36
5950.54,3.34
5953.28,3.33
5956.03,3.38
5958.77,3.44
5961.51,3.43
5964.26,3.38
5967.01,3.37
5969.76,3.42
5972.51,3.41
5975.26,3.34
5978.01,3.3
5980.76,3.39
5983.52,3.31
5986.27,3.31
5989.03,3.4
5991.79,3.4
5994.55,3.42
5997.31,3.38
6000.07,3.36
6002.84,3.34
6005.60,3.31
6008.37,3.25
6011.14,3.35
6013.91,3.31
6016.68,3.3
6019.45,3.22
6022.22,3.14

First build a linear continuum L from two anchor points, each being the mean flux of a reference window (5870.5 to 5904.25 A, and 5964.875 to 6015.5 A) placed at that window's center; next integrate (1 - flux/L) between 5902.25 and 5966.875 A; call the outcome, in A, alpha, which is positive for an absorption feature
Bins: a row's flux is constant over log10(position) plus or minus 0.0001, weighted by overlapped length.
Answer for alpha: -3.7 A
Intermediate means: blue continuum 3.04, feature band 3.37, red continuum 3.35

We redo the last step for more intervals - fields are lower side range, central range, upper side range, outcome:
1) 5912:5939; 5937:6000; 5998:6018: -0.71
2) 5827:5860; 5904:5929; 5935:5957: 0.09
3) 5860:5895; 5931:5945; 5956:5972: -0.13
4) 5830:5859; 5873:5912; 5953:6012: 3.63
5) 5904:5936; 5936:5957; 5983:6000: -0.01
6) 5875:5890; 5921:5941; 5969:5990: -0.61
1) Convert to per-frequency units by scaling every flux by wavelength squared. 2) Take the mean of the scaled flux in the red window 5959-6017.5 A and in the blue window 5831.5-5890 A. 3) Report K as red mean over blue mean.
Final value 1.05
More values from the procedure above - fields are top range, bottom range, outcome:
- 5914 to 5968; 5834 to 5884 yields 1.02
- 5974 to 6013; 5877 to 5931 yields 1.10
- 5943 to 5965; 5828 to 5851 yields 1.02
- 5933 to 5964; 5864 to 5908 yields 1.11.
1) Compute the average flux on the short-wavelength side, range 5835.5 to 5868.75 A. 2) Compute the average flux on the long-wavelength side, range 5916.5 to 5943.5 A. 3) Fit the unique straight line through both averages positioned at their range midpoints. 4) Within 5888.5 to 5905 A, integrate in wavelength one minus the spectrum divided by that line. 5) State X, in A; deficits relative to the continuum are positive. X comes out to 3.0 A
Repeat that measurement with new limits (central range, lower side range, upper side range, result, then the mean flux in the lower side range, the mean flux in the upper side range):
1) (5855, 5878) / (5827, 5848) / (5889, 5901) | -2.74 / 3.46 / 2.58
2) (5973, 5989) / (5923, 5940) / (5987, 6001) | 0.20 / 3.36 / 3.39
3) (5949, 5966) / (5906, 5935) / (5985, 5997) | -0.06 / 3.36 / 3.38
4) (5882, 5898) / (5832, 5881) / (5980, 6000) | 3.22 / 3.4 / 3.37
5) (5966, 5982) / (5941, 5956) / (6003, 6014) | -0.16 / 3.36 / 3.31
